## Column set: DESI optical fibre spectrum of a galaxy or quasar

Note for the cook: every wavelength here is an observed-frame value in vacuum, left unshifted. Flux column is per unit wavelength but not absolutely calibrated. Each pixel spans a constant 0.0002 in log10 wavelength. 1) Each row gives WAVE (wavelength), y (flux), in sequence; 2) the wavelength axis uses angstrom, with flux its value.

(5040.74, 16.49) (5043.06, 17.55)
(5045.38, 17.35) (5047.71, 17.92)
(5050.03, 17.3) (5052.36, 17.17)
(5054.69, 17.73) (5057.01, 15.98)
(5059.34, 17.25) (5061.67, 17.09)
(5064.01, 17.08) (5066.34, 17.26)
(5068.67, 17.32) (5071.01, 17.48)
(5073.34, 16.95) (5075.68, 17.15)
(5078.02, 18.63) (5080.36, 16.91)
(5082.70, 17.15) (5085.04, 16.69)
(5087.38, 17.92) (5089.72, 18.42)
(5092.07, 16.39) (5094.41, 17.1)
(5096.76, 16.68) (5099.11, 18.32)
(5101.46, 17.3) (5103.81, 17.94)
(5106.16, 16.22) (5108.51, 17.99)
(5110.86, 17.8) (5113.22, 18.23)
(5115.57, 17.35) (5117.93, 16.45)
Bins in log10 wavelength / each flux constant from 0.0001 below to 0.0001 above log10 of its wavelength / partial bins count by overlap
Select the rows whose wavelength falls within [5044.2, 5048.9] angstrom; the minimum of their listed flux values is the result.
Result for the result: 17.35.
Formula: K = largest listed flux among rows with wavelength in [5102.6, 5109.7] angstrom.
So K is 17.99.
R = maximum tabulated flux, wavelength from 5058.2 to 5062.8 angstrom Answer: 17.25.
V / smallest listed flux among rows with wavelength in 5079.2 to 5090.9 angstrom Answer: 16.69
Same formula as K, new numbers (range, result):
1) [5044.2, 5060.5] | 17.92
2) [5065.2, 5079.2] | 18.63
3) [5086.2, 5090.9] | 18.42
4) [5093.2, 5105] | 18.32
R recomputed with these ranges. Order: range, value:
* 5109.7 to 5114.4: 18.23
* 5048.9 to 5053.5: 17.3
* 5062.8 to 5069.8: 17.32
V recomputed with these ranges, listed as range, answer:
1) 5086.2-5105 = 16.39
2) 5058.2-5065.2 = 17.08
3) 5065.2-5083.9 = 16.91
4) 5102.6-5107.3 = 16.22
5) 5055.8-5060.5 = 15.98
